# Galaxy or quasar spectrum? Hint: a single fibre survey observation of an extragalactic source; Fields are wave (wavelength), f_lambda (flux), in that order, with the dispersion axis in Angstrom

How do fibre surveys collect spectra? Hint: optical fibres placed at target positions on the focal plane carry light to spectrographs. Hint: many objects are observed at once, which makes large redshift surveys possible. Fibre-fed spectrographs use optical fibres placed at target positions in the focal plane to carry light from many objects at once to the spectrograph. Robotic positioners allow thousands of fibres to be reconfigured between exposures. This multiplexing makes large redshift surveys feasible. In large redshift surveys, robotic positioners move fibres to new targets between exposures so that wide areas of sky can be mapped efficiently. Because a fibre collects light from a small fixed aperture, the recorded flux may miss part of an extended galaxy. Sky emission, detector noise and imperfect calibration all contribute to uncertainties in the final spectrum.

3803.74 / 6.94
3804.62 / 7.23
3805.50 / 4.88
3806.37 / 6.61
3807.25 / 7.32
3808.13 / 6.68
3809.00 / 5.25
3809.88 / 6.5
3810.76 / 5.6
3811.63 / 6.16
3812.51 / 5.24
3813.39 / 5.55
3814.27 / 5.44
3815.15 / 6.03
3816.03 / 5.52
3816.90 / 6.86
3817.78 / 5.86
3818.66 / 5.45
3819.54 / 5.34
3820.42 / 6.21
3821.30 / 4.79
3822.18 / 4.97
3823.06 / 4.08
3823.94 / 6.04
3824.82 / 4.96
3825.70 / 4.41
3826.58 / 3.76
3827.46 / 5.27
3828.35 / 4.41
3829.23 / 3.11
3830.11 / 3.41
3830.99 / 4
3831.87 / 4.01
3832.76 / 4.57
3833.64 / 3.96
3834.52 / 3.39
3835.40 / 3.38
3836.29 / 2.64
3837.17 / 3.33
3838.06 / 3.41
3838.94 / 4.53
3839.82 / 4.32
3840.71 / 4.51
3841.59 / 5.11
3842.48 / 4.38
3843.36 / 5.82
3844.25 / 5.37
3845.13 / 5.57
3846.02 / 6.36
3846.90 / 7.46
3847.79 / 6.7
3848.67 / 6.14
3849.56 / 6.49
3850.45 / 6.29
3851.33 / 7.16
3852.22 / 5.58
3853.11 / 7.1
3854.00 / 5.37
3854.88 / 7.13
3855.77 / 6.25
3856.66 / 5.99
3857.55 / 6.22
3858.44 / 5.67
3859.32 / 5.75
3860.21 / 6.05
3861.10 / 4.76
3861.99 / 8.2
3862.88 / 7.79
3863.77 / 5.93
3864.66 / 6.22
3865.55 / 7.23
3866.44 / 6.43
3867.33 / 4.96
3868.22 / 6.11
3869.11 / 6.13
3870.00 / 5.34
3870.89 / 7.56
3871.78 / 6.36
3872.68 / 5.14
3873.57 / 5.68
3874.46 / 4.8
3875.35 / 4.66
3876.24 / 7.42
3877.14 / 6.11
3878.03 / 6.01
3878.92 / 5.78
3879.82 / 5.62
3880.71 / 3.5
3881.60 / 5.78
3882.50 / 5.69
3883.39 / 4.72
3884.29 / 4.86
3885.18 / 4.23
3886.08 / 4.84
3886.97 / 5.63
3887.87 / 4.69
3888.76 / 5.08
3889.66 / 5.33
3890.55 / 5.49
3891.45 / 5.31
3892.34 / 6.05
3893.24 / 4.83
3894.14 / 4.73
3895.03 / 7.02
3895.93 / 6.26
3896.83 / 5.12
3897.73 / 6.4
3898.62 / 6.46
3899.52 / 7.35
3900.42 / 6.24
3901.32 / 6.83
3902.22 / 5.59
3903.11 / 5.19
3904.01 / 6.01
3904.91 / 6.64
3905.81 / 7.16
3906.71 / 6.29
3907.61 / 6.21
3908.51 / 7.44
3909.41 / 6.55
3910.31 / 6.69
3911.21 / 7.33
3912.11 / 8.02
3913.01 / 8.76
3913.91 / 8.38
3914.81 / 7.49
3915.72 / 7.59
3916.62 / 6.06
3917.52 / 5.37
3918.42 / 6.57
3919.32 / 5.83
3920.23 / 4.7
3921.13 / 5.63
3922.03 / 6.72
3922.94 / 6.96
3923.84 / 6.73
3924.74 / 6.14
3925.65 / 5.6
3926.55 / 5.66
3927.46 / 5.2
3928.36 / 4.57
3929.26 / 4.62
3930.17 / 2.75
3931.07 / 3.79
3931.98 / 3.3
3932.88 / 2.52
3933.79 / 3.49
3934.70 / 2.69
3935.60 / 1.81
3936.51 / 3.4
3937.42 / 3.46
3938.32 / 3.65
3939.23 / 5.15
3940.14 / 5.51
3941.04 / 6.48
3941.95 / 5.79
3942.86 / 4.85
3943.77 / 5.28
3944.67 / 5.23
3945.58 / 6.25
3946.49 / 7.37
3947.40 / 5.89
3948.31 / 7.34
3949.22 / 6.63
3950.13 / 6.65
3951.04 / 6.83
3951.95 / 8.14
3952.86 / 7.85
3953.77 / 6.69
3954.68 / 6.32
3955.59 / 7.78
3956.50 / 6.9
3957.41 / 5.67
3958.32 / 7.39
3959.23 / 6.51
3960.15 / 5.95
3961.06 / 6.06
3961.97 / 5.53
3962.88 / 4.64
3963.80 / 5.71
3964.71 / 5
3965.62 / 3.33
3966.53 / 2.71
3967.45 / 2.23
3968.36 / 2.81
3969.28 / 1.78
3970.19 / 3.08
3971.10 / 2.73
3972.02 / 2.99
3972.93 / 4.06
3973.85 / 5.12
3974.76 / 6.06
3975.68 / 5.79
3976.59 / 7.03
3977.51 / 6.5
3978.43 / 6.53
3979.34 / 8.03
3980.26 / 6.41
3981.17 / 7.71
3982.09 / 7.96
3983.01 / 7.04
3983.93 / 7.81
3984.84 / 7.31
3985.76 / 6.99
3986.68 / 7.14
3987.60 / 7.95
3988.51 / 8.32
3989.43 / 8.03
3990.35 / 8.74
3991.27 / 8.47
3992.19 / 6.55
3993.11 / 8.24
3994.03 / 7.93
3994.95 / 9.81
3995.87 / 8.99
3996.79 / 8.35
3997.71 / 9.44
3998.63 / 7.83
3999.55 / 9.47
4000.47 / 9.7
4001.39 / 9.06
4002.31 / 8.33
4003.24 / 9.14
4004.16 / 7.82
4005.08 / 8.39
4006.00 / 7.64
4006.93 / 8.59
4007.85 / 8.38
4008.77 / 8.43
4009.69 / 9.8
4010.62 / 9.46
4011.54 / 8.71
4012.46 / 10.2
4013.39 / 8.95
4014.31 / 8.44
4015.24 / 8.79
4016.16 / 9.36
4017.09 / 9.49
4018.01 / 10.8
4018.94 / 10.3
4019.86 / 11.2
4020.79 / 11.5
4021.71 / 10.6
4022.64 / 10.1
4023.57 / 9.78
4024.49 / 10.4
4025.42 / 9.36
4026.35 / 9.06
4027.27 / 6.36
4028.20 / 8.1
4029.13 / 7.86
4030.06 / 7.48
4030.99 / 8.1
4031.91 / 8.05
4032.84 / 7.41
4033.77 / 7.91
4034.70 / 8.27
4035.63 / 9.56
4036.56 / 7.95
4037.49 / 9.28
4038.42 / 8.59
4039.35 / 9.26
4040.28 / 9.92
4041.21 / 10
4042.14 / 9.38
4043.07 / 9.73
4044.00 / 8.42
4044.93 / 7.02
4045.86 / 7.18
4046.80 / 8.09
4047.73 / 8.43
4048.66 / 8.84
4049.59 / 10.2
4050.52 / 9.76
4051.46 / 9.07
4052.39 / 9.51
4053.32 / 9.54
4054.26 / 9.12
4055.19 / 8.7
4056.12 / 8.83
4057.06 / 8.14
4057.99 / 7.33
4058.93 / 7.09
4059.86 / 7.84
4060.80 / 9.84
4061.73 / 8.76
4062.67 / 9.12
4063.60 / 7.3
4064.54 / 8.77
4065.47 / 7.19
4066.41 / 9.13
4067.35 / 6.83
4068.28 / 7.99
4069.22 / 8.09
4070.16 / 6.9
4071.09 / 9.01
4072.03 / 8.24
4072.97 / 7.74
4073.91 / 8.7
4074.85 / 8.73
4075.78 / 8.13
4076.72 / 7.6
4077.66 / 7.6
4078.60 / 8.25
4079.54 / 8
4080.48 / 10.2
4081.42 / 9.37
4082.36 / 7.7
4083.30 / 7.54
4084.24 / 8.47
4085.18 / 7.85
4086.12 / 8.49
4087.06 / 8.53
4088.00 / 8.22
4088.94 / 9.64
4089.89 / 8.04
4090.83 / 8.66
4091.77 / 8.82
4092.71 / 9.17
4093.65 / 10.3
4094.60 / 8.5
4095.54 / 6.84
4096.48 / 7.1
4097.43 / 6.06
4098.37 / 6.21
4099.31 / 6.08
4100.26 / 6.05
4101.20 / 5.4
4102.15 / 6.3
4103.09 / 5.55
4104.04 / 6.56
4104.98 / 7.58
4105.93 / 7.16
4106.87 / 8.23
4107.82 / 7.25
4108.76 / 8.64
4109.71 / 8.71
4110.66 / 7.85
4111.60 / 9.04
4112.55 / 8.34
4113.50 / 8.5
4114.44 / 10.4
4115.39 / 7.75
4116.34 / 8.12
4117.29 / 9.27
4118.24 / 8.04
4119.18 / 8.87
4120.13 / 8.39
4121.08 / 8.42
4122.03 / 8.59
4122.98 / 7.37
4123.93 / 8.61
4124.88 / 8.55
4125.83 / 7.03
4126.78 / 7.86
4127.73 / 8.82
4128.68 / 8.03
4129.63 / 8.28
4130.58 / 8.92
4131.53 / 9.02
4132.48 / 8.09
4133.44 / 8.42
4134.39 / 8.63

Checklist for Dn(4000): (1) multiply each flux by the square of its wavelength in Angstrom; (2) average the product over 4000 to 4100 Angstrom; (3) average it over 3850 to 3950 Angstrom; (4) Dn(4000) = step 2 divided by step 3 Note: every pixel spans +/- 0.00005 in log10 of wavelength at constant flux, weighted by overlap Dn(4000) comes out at 1.61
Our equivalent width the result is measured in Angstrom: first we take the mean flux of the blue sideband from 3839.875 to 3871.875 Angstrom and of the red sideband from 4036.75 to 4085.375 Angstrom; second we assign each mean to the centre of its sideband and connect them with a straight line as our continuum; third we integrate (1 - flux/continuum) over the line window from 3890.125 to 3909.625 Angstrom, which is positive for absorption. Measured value 1.5 Angstrom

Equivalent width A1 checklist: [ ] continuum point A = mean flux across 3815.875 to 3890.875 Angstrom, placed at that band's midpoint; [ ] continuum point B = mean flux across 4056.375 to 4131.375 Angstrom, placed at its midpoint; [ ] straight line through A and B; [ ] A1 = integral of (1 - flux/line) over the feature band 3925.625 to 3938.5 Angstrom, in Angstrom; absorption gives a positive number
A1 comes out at 5.3 Angstrom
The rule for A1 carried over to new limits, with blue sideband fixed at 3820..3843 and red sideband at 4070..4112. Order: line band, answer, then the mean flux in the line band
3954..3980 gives 4.1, 5.17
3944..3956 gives -1.8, 6.81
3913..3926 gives -2.4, 6.5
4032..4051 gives -4.1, 8.74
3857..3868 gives -3.6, 6.26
